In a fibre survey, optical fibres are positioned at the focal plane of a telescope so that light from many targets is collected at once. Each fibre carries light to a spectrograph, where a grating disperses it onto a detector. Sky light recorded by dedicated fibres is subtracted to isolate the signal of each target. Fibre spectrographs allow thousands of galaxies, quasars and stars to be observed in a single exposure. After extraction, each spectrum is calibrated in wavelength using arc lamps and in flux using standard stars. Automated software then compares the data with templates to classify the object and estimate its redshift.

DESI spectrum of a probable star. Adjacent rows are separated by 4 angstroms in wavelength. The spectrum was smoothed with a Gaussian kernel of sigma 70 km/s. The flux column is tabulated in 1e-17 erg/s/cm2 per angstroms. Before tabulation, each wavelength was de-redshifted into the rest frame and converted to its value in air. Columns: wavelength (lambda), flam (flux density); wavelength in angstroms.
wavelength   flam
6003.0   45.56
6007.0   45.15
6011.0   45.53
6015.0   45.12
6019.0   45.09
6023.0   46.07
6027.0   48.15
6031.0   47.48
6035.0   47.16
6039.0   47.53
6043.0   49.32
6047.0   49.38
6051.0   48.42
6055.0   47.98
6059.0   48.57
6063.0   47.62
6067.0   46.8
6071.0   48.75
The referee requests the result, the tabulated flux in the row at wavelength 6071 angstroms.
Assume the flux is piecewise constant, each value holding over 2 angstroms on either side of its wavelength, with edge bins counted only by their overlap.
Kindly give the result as 48.75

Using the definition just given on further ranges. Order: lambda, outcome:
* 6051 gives 48.42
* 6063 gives 47.62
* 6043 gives 49.32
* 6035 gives 47.16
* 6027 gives 48.15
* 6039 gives 47.53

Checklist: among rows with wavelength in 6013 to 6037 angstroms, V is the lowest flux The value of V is 45.09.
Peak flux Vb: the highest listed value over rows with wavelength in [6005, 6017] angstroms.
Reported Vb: 45.53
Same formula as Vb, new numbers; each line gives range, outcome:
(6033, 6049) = 49.38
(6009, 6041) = 48.15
